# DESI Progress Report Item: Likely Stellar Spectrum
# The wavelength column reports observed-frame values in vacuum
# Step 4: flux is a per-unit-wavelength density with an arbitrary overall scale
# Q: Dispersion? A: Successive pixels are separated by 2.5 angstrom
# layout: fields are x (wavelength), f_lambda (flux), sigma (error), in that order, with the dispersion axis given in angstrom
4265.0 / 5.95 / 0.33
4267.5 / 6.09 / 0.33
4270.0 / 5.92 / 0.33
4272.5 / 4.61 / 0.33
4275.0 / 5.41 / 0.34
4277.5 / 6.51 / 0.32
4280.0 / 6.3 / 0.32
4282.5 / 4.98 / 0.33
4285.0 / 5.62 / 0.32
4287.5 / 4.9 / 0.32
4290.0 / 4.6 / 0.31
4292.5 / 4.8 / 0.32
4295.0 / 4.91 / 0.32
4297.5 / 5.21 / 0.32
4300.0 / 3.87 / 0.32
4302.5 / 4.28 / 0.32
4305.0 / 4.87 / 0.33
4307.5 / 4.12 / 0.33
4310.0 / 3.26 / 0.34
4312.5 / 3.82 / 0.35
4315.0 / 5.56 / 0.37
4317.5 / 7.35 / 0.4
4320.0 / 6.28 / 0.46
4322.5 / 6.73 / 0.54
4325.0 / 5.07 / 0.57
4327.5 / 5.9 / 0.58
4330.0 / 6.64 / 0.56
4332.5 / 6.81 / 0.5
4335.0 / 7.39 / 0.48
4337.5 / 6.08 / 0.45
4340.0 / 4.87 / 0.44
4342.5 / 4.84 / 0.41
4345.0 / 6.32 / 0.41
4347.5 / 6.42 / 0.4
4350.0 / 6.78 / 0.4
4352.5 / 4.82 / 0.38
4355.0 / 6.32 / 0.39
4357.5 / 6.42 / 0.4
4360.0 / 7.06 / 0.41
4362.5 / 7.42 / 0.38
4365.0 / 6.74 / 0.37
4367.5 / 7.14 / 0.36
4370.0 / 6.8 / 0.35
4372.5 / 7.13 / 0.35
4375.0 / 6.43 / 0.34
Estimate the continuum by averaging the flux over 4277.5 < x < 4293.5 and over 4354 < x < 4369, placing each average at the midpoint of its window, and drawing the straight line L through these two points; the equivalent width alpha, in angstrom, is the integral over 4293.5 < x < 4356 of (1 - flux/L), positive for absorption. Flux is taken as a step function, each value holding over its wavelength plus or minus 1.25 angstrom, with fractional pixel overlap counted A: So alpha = 6.03 angstrom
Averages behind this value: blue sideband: 5.31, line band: 5.53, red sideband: 6.86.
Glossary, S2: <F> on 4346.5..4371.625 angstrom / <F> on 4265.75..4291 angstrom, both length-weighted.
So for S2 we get 1.2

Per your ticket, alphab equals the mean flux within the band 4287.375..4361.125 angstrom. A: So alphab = 5.55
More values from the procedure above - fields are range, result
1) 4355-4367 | 6.86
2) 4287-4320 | 4.79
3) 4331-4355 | 6.06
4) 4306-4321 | 5.04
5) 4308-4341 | 5.8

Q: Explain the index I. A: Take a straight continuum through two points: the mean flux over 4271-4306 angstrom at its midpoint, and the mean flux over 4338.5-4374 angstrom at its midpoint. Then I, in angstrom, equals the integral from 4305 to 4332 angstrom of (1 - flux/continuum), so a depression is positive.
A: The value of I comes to 0.9 angstrom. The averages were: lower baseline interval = 5.07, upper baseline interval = 6.36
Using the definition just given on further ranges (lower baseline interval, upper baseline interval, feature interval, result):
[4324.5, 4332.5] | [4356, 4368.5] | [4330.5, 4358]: 1.6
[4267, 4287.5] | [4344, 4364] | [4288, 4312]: 5.8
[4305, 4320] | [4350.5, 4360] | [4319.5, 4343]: -2.9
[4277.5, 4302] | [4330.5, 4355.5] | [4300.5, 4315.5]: 3.3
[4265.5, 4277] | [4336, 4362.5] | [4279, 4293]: 1.2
